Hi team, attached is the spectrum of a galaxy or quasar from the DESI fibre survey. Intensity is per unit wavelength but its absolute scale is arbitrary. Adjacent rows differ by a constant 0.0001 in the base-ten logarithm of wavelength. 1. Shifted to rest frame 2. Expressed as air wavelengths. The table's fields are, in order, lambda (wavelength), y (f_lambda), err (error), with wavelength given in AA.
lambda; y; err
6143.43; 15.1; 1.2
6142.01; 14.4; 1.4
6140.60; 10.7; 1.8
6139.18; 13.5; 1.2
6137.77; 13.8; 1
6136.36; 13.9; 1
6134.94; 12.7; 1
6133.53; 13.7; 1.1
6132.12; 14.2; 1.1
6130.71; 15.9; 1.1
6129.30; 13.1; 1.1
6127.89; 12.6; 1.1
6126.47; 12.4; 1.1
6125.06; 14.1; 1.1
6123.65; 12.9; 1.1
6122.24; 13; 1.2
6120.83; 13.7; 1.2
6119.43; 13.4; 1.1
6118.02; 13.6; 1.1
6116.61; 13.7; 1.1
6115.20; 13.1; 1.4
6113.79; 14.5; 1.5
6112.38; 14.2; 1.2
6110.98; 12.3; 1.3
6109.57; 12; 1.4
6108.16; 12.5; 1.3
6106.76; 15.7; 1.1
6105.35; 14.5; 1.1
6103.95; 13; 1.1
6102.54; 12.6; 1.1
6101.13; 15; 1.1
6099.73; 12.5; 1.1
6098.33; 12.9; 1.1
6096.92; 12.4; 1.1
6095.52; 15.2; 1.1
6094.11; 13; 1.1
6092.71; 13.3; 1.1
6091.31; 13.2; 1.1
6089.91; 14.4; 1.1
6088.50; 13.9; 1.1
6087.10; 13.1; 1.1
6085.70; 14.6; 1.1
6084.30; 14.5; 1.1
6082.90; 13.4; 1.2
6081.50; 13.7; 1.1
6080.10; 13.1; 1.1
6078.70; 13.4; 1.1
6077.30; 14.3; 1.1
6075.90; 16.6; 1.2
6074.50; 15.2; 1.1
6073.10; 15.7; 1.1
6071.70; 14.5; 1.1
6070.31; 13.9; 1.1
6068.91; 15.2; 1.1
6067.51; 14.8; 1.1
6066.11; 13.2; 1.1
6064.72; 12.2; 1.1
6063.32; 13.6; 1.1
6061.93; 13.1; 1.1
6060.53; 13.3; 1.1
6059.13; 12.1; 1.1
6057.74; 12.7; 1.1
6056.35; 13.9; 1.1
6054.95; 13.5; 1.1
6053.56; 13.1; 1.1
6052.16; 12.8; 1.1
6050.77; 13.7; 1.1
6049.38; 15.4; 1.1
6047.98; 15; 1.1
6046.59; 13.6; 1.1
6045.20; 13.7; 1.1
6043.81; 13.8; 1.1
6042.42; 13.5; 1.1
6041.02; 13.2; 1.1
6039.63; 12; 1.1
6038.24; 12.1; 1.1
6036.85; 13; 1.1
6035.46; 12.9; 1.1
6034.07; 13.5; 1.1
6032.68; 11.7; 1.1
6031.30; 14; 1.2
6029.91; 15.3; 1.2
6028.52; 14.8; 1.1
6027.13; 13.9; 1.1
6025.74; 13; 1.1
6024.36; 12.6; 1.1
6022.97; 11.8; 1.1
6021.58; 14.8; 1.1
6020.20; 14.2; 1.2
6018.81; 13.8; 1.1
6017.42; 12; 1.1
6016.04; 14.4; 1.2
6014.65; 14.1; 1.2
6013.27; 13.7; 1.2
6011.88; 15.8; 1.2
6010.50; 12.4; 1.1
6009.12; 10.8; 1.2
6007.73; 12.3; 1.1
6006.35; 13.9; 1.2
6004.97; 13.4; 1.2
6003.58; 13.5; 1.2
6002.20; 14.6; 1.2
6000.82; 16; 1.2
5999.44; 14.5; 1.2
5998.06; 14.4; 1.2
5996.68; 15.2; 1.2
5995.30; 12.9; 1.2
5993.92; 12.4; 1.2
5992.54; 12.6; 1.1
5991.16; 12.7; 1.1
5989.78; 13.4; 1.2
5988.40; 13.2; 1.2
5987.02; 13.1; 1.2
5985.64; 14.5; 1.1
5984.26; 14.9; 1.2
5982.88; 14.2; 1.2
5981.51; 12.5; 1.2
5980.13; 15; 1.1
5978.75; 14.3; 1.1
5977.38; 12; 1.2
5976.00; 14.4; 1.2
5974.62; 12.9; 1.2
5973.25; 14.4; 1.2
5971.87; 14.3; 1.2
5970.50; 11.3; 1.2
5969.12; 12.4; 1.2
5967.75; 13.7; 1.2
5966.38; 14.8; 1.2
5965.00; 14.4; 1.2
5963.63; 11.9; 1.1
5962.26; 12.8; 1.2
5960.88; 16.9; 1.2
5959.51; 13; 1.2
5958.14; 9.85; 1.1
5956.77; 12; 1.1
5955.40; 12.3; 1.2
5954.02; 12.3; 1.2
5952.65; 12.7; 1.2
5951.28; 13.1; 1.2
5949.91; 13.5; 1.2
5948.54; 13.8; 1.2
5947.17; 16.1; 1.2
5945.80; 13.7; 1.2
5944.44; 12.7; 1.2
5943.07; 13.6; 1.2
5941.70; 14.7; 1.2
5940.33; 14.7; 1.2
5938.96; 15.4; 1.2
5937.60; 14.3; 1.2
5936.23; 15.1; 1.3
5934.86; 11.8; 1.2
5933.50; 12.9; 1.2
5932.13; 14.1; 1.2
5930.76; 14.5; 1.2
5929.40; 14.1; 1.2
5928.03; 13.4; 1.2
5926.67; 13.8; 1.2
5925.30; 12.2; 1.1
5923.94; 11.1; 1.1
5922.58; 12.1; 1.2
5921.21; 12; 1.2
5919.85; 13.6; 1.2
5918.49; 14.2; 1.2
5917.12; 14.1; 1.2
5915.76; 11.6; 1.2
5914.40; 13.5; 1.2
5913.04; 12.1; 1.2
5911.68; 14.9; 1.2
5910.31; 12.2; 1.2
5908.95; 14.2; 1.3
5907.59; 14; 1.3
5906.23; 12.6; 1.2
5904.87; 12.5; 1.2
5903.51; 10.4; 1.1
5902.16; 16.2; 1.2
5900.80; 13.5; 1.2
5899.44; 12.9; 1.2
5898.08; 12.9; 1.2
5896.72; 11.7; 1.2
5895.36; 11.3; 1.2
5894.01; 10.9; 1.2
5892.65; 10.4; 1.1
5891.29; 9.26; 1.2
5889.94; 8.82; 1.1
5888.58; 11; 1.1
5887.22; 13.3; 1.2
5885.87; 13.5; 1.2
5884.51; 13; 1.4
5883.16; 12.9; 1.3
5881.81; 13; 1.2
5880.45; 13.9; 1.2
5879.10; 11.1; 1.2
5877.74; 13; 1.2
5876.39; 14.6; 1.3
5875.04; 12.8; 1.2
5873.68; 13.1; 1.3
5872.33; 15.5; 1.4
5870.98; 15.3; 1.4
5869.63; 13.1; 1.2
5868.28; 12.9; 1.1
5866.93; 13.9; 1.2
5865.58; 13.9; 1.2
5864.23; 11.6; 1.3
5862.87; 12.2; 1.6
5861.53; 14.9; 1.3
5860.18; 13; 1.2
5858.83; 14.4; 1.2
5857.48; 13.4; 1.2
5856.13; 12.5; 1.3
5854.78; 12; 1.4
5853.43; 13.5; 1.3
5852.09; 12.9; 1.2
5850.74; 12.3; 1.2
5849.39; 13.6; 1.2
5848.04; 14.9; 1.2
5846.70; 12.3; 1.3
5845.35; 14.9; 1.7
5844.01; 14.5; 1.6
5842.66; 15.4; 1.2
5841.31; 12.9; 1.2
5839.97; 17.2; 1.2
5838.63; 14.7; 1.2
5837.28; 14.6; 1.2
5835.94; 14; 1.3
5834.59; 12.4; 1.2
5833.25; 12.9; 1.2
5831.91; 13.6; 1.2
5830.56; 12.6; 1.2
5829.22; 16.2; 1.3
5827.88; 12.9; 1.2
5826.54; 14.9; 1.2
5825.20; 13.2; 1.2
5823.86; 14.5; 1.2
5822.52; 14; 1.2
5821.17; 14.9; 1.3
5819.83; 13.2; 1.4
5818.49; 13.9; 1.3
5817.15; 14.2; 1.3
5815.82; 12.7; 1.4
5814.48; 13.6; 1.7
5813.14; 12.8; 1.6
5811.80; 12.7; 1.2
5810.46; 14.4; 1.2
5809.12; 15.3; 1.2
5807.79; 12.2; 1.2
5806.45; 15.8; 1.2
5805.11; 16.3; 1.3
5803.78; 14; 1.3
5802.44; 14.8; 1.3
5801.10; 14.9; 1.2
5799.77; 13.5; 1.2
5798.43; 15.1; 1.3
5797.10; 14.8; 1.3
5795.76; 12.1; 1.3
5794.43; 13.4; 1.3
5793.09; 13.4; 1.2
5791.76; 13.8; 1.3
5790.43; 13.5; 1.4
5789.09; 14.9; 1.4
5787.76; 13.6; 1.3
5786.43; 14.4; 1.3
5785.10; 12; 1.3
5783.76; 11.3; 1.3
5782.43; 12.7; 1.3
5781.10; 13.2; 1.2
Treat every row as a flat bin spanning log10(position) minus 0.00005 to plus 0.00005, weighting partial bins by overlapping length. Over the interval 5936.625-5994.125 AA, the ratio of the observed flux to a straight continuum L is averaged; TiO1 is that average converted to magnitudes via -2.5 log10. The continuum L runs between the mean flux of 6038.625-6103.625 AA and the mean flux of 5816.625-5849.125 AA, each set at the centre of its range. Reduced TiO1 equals 0.03 mag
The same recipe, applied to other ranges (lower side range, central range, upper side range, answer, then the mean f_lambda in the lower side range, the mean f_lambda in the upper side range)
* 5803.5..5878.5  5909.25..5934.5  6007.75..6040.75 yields 0.04 mag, 13.8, 13.3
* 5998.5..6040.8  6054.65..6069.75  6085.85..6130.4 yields 0.00 mag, 13.5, 13.4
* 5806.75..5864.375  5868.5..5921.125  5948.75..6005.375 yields 0.07 mag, 13.7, 13.5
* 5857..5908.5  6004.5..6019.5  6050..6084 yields 0.01 mag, 12.8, 13.8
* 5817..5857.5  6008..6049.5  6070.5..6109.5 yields 0.03 mag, 13.8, 13.9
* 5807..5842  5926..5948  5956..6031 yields -0.03 mag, 13.9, 13.6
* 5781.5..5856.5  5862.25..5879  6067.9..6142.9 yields 0.03 mag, 13.8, 13.7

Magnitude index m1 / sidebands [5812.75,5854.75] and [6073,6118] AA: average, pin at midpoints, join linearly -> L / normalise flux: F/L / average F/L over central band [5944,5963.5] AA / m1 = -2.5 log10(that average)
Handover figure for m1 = 0.05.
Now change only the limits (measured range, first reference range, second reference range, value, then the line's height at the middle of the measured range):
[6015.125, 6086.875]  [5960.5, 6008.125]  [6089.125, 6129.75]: -0.01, 13.5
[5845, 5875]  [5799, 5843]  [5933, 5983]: 0.04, 13.9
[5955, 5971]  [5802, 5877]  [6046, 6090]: 0.07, 13.9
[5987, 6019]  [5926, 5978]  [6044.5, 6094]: 0.01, 13.7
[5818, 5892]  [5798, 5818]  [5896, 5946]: 0.03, 13.8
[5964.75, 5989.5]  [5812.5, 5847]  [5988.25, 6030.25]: 0.00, 13.7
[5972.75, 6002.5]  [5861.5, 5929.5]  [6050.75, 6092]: -0.04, 13.3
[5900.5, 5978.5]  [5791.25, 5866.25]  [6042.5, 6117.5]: 0.04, 13.8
